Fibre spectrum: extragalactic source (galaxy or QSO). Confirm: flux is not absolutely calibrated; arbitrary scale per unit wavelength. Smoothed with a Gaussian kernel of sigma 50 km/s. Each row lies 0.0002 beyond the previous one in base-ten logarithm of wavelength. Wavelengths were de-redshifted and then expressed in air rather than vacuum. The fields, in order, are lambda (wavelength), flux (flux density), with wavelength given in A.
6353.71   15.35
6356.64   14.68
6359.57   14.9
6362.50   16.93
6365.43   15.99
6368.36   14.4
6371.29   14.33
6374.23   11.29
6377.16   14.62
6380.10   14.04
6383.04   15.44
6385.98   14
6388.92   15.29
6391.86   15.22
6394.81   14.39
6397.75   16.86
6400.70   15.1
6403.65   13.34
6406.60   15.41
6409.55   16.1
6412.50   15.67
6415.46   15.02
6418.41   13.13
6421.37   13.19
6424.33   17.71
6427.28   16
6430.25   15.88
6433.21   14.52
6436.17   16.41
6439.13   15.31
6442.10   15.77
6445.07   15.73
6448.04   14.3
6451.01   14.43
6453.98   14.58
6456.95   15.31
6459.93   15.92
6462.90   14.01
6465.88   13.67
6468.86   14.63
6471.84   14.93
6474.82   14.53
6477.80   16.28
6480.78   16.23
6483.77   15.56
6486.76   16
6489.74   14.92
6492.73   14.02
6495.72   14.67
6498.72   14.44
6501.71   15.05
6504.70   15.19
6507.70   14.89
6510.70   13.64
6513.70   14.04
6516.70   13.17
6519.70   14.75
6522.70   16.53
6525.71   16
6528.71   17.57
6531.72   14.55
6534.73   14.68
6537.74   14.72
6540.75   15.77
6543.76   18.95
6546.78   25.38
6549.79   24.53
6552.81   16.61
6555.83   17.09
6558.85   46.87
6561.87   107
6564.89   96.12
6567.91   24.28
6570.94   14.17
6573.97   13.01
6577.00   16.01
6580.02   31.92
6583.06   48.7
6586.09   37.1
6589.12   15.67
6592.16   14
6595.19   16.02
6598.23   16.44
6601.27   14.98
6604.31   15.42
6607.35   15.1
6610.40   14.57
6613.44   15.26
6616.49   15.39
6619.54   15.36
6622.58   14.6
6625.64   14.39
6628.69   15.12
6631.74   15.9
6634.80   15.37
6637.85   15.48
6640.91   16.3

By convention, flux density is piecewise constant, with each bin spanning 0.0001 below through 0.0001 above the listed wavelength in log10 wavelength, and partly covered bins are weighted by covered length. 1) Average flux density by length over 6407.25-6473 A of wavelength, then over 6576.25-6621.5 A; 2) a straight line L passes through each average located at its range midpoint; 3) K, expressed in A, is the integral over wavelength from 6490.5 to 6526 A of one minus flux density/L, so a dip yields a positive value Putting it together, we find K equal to 5.4 A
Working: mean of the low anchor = 15.1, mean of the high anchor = 20.1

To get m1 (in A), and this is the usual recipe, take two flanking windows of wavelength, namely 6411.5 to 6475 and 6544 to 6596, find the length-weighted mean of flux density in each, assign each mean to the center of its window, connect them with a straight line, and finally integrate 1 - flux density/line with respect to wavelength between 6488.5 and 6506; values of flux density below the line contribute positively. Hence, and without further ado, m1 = 6.2 A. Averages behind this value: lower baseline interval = 15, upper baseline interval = 33.1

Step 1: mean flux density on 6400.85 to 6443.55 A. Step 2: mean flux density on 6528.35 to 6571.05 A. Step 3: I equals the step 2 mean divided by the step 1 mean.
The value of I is 2.11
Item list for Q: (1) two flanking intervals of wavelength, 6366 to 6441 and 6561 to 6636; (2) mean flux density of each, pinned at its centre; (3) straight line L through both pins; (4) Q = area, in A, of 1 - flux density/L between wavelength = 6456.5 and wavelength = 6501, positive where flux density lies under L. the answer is 8.7 A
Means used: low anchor 14.9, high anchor 24.6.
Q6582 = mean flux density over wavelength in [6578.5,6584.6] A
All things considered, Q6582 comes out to 40.3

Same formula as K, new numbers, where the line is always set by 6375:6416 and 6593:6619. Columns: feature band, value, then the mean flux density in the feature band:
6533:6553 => -4.6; 18.8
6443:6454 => 0.2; 14.8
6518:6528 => -0.4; 15.9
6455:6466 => 0.2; 14.9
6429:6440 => -0.4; 15.5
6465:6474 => 0.4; 14.5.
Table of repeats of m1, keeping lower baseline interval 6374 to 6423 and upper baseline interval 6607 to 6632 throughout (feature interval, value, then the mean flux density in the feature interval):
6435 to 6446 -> -0.77 A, 15.8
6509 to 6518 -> 0.73 A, 13.7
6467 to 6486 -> -0.70 A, 15.3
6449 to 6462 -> -0.18 A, 15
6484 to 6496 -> -0.13 A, 15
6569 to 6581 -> -2.75 A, 18.4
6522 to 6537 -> -0.89 A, 15.8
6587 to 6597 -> -1.07 A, 16.6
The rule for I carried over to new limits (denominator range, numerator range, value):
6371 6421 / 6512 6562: 1.48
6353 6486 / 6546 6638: 1.68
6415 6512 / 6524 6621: 1.66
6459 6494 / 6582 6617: 1.30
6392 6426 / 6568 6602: 1.45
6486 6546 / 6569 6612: 1.32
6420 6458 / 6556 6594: 2.46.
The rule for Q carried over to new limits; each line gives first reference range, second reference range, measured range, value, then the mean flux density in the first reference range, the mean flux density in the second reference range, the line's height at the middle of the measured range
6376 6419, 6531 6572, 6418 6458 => 8.8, 14.9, 32.8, 19.6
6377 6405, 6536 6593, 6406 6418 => 1.1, 14.8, 31.6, 16.9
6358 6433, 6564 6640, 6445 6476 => 4.0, 15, 20.9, 16.8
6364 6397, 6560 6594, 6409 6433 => 5.0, 14.5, 37.9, 19.3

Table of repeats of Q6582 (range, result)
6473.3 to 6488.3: 15.7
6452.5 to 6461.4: 15.3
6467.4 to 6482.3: 15.3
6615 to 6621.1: 15.4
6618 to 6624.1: 15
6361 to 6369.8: 15.8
